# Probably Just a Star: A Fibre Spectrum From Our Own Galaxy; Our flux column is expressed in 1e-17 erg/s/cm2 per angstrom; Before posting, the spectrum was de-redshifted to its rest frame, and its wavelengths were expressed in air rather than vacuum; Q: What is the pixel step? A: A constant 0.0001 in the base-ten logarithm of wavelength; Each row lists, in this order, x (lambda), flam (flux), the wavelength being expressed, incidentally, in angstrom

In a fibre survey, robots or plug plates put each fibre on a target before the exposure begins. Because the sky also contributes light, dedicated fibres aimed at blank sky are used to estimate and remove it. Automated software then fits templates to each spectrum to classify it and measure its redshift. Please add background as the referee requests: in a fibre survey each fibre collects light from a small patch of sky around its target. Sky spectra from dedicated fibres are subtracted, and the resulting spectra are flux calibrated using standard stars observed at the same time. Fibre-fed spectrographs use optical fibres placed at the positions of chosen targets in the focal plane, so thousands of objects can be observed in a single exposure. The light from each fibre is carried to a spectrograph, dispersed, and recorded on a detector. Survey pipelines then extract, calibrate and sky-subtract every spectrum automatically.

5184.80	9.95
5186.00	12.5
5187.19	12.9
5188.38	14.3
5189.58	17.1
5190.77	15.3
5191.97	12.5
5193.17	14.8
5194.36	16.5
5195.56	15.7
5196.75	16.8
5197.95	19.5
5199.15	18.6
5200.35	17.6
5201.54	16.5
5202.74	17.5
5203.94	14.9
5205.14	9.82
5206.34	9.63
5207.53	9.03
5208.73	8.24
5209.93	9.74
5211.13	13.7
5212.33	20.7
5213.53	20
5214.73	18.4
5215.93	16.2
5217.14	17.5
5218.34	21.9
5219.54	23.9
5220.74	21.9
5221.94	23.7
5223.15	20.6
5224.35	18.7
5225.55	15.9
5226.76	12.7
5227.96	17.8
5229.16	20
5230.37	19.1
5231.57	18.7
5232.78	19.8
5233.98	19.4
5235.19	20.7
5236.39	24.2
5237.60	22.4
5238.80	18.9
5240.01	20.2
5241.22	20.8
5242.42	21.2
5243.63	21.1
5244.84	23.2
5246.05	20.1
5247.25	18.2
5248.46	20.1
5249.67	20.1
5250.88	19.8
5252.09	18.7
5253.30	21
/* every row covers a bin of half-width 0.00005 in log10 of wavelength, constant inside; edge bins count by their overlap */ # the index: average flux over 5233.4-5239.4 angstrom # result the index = 21.1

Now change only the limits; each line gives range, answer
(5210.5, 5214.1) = 18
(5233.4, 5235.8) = 20.1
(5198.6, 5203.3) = 17.5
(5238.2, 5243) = 20.3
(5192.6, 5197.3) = 16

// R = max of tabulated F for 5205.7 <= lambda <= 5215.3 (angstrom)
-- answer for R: 20.7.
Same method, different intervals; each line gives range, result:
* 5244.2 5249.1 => 23.2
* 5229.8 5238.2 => 24.2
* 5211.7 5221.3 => 23.9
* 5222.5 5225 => 20.6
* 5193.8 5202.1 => 19.5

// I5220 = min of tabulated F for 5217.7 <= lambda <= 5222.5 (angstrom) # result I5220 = 21.9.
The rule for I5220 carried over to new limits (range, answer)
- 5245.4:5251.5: 18.2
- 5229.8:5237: 18.7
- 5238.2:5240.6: 18.9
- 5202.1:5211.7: 8.24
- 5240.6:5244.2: 20.8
